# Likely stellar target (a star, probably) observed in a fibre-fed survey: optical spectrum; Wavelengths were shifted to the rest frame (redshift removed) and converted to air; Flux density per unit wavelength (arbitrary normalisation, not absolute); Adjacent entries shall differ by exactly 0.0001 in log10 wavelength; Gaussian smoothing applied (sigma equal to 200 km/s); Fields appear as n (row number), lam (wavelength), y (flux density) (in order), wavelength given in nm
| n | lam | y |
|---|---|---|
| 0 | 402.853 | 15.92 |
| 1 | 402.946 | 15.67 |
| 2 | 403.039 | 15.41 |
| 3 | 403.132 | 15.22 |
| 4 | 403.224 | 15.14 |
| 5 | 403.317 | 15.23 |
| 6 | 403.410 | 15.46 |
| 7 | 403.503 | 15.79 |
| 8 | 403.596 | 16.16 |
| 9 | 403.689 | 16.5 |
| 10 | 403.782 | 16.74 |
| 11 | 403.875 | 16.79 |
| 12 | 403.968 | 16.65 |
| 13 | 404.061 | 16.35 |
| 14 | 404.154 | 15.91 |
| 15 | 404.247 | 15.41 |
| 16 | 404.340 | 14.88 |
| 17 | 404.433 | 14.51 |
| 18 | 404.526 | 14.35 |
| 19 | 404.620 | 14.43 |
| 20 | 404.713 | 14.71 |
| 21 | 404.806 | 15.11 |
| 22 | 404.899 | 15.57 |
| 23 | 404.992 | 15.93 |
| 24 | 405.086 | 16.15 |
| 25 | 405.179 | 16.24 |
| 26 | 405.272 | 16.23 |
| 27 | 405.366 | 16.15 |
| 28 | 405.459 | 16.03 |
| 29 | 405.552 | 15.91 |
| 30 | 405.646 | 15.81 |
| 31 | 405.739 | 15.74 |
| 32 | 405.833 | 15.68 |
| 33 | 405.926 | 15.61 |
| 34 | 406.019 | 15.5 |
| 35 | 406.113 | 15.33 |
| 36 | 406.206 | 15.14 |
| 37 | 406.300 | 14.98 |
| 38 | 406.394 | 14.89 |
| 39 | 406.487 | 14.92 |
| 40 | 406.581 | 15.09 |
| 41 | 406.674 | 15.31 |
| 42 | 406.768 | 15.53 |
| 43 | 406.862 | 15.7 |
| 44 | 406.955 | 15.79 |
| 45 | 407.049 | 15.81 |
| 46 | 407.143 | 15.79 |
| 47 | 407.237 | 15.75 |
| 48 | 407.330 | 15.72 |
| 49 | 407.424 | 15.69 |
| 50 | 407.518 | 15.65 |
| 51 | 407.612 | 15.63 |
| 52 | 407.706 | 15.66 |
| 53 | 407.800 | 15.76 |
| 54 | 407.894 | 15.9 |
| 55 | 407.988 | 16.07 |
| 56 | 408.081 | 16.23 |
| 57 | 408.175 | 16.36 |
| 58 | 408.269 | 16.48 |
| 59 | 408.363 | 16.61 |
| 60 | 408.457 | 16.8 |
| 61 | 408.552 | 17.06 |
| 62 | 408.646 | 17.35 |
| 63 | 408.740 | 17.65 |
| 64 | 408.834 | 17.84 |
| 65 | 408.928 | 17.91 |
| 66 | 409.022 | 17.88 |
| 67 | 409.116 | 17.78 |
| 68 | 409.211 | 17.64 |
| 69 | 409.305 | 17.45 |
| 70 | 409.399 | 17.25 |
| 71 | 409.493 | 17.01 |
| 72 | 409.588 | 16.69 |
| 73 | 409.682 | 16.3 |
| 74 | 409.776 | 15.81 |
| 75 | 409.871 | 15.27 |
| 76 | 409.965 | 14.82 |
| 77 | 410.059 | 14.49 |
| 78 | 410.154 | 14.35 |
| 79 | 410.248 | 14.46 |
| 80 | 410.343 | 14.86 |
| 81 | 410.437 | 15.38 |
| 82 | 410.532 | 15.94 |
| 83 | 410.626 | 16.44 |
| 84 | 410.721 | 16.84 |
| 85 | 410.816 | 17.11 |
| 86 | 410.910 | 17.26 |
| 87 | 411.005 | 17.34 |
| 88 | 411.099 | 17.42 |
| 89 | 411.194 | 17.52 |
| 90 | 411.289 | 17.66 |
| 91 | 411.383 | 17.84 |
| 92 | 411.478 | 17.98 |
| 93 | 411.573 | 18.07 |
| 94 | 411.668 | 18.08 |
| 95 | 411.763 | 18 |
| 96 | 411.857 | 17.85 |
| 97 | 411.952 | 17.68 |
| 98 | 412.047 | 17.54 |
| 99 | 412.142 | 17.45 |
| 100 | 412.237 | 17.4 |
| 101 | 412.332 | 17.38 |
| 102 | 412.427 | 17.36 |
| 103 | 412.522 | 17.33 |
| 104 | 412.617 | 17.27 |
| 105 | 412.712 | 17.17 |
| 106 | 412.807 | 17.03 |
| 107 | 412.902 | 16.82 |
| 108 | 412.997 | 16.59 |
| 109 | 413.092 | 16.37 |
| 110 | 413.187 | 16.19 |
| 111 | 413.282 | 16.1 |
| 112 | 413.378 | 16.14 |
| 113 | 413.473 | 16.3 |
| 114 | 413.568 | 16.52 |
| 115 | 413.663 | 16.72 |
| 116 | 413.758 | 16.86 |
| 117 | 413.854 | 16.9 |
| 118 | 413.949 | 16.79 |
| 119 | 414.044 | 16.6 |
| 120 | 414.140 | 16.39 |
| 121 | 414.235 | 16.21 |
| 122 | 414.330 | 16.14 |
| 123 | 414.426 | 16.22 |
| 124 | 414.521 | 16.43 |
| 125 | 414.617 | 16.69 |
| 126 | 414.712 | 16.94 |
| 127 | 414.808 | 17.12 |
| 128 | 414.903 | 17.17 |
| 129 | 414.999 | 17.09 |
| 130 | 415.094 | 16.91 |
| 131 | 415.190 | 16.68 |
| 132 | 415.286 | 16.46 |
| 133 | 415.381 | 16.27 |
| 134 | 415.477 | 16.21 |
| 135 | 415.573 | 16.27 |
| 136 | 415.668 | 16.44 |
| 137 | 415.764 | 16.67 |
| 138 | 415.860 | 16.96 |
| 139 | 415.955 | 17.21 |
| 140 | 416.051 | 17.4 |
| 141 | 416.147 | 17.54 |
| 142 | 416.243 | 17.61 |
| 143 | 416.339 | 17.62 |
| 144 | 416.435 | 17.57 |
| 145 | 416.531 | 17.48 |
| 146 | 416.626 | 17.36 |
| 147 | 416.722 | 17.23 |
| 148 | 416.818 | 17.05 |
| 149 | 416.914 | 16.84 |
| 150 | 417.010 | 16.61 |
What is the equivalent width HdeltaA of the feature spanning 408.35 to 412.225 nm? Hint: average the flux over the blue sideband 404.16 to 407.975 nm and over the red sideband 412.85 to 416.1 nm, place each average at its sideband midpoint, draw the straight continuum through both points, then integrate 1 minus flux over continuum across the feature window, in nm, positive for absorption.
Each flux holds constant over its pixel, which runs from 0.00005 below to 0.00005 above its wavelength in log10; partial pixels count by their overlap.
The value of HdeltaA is -0.20 nm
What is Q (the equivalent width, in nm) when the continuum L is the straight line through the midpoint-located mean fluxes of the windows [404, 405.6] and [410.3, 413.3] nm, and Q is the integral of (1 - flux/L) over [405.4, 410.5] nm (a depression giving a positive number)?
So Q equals 0.08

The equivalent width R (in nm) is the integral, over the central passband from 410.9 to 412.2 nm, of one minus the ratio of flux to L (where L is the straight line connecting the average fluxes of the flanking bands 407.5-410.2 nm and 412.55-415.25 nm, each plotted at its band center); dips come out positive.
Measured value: -0.09 nm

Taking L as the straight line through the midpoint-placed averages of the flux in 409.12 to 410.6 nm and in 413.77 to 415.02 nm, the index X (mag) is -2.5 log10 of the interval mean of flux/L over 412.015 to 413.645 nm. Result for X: -0.031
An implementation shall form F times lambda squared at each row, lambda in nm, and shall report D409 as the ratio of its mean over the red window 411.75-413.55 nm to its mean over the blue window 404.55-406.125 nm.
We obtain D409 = 1.1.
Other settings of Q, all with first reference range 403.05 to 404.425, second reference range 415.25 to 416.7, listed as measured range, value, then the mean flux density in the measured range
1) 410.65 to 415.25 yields -0.083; 17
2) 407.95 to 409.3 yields -0.069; 17.1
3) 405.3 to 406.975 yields 0.058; 15.5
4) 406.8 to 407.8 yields 0.028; 15.7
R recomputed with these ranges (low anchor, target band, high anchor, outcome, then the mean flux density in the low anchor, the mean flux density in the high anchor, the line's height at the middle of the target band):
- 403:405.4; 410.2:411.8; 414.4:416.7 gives -0.05 nm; 15.7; 16.9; 16.4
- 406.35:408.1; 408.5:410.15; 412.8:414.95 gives -0.09 nm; 15.6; 16.6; 15.9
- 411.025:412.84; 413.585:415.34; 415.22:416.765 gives 0.06 nm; 17.6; 17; 17.2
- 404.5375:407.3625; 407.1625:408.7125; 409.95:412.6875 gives -0.01 nm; 15.5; 16.9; 16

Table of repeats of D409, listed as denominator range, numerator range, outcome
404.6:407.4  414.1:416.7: 1.13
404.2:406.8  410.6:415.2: 1.15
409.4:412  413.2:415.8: 1.01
